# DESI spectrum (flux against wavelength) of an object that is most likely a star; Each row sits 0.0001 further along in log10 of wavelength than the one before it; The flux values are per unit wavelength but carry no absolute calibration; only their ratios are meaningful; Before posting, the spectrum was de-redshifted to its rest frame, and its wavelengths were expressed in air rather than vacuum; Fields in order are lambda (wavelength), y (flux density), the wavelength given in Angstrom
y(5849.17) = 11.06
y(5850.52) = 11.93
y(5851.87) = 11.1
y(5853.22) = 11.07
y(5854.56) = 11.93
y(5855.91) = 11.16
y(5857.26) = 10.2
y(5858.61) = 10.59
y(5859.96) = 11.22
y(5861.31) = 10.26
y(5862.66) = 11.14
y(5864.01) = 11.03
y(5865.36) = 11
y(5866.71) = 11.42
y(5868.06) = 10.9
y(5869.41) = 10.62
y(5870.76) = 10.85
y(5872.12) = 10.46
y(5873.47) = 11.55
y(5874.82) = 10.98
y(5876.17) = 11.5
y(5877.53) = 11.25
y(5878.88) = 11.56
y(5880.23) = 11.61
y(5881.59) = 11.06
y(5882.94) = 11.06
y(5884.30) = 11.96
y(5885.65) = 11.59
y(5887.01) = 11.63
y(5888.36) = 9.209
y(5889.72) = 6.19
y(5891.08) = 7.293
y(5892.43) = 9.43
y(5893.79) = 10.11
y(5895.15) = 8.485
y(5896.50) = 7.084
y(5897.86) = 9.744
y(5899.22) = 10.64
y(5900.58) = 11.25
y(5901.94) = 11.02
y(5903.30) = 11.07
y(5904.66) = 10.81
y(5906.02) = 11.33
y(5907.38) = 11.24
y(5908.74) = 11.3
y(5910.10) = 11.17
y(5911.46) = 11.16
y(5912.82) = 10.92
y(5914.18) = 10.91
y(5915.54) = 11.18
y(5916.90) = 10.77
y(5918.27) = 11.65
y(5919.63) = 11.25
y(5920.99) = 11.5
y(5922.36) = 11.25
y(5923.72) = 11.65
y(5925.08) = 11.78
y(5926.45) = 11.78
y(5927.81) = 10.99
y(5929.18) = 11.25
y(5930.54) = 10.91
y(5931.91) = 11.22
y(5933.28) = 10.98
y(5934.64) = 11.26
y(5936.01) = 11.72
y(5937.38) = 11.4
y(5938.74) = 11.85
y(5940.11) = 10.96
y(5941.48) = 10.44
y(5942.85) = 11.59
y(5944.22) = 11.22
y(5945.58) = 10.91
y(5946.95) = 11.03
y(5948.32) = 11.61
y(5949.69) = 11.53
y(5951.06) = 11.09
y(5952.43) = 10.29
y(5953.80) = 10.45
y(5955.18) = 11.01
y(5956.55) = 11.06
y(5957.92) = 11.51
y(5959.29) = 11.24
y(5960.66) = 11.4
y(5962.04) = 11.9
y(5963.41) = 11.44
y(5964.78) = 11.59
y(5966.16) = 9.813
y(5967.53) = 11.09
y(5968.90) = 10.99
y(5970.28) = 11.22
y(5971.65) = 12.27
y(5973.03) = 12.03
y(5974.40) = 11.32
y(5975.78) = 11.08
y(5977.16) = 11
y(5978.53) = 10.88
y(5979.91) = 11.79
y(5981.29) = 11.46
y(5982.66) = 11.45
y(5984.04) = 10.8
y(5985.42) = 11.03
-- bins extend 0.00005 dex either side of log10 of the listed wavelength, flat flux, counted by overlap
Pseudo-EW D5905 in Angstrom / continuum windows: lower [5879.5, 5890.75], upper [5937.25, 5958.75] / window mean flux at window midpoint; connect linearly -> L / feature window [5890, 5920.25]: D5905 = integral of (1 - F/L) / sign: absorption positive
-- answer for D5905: 0.8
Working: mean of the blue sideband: 10.4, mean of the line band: 10.4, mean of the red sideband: 11.1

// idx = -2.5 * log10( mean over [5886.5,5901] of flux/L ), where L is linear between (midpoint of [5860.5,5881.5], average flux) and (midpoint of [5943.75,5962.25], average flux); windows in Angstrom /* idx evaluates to 0.21 mag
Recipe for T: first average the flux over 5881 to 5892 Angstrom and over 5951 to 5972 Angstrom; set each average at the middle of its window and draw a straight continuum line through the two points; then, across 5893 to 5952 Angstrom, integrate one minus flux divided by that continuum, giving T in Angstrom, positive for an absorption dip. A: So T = -2.6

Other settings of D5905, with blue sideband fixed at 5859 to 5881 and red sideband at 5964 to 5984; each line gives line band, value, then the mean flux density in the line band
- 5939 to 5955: 0.3 Angstrom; 11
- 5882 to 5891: 0.8 Angstrom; 10.1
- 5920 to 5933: -0.2 Angstrom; 11.4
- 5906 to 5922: 0.0 Angstrom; 11.2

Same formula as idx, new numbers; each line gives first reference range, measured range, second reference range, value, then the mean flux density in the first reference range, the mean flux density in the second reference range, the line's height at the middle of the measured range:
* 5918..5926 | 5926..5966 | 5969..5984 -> 0.02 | 11.5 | 11.4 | 11.5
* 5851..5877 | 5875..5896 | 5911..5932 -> 0.09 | 11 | 11.3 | 11.1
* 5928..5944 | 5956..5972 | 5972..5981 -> 0.00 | 11.2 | 11.4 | 11.3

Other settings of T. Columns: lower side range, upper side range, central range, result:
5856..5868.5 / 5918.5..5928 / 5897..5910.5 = 0.5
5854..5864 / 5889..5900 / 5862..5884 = -2.5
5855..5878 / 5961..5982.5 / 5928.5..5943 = 0.0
